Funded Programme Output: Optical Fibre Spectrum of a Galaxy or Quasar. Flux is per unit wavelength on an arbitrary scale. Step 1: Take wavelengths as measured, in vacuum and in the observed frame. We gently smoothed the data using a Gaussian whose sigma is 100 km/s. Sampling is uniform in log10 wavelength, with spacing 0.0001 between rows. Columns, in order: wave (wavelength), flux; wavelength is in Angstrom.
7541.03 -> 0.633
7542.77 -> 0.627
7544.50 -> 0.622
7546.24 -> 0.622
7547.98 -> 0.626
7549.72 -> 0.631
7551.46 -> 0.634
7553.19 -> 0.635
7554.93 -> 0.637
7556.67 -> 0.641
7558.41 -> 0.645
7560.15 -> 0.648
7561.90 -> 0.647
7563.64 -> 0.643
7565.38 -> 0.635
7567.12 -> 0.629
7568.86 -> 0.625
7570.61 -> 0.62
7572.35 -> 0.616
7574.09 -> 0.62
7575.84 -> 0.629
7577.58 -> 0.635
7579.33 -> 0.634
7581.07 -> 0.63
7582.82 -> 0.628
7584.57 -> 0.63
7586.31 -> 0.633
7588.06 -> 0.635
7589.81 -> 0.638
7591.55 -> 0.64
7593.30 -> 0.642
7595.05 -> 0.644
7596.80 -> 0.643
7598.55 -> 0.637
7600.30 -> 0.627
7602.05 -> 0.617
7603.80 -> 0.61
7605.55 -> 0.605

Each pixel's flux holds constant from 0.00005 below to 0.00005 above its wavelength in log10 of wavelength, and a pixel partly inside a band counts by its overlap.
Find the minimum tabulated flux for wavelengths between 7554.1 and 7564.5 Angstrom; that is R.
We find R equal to 0.637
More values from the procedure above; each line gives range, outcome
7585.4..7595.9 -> 0.633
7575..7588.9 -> 0.628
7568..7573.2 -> 0.616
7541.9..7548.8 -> 0.622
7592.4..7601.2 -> 0.627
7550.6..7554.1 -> 0.634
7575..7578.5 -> 0.629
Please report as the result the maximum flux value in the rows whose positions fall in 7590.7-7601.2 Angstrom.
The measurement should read 0.644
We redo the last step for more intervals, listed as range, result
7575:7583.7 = 0.635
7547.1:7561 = 0.648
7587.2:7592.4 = 0.64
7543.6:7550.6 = 0.631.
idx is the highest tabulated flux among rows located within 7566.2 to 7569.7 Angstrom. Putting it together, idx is 0.629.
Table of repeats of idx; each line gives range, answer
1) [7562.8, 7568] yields 0.643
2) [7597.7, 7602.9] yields 0.637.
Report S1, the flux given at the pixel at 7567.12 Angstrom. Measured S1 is 0.629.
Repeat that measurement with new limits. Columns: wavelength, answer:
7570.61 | 0.62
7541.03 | 0.633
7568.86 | 0.625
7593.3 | 0.642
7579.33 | 0.634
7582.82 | 0.628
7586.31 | 0.633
